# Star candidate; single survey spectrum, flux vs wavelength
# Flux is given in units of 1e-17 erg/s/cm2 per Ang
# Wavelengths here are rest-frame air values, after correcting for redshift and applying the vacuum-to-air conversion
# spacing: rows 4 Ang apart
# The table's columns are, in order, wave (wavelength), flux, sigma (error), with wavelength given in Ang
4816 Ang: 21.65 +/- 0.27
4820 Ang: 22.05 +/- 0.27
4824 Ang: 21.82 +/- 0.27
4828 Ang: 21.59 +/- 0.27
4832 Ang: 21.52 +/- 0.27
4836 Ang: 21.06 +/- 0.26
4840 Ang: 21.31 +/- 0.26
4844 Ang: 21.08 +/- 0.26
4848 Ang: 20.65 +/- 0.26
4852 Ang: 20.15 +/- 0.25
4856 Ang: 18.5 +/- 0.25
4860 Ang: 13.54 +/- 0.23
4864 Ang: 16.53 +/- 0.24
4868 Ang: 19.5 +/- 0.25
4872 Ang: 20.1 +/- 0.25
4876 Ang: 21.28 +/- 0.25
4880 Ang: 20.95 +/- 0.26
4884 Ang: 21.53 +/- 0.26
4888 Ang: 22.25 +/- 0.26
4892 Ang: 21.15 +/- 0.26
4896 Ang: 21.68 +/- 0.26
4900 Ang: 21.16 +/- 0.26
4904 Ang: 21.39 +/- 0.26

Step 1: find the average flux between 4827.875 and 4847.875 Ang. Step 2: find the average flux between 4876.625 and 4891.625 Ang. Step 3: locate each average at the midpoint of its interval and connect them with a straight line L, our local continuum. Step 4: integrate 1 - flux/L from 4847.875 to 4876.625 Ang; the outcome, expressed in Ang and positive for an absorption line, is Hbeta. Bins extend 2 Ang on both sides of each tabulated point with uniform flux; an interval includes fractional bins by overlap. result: 3.8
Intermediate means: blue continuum 21.2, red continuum 21.5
